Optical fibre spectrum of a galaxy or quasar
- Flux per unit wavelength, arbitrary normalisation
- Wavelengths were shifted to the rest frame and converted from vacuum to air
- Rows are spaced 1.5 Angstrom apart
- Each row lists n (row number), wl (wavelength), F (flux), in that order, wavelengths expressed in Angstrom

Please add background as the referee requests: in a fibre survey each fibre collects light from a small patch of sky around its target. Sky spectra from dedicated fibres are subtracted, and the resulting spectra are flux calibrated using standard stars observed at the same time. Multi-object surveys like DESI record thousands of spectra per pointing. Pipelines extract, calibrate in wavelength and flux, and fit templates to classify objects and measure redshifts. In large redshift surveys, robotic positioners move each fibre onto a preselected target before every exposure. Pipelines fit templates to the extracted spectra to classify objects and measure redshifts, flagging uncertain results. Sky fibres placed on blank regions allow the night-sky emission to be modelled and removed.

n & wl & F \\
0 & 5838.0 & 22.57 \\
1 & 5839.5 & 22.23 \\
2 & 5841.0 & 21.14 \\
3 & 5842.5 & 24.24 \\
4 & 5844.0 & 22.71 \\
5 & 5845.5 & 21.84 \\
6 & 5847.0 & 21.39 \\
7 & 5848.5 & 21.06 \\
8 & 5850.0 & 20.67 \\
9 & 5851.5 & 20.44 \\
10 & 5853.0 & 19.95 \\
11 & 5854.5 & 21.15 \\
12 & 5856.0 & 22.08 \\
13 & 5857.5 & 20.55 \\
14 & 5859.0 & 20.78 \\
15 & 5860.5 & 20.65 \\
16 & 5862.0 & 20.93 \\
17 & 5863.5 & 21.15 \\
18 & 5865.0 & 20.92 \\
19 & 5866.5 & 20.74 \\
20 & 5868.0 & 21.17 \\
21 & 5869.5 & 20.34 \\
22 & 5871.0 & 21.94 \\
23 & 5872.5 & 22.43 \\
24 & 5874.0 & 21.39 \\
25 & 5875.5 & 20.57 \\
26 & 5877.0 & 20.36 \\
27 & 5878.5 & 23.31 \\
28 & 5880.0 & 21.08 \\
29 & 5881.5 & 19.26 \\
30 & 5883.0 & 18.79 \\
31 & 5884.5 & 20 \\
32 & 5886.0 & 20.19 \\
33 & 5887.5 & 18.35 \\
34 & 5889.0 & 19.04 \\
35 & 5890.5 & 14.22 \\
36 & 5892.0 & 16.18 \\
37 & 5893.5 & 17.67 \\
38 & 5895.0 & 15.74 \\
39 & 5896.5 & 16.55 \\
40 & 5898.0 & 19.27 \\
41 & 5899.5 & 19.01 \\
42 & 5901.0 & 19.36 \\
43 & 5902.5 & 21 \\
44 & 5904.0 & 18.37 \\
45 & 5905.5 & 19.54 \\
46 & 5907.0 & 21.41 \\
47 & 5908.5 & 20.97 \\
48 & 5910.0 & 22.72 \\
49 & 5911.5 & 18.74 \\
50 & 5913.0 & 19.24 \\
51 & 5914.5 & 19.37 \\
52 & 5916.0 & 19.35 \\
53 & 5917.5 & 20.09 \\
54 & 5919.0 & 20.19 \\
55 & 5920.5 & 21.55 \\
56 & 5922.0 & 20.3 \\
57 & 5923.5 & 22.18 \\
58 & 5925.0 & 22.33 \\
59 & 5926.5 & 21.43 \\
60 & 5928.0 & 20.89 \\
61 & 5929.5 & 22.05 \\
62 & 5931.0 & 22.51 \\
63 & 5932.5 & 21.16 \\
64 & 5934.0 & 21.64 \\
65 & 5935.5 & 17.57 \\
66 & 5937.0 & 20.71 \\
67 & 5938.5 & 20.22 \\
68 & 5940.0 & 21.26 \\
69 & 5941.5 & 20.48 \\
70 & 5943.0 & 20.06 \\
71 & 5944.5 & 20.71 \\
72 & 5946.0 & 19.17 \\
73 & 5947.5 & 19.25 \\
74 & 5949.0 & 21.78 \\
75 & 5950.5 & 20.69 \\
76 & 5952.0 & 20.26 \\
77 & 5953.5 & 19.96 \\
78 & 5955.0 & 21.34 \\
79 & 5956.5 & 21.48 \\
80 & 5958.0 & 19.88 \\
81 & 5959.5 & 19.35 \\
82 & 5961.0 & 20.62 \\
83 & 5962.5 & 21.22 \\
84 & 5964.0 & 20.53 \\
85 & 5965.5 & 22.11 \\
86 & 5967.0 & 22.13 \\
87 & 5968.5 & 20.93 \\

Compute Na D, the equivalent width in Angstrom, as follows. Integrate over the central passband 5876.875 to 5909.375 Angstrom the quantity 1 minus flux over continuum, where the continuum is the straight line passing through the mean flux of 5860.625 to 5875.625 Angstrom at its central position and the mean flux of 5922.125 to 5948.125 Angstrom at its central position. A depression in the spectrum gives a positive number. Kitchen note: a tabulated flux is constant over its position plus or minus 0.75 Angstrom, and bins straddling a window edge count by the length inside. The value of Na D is 3.0 Angstrom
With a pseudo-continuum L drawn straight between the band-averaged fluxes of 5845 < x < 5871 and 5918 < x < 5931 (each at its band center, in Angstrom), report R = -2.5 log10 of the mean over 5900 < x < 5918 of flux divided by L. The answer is 0.07 mag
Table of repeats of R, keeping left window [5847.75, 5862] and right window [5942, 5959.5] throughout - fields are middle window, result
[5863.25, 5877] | -0.02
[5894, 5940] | 0.02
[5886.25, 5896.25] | 0.21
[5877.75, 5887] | 0.02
